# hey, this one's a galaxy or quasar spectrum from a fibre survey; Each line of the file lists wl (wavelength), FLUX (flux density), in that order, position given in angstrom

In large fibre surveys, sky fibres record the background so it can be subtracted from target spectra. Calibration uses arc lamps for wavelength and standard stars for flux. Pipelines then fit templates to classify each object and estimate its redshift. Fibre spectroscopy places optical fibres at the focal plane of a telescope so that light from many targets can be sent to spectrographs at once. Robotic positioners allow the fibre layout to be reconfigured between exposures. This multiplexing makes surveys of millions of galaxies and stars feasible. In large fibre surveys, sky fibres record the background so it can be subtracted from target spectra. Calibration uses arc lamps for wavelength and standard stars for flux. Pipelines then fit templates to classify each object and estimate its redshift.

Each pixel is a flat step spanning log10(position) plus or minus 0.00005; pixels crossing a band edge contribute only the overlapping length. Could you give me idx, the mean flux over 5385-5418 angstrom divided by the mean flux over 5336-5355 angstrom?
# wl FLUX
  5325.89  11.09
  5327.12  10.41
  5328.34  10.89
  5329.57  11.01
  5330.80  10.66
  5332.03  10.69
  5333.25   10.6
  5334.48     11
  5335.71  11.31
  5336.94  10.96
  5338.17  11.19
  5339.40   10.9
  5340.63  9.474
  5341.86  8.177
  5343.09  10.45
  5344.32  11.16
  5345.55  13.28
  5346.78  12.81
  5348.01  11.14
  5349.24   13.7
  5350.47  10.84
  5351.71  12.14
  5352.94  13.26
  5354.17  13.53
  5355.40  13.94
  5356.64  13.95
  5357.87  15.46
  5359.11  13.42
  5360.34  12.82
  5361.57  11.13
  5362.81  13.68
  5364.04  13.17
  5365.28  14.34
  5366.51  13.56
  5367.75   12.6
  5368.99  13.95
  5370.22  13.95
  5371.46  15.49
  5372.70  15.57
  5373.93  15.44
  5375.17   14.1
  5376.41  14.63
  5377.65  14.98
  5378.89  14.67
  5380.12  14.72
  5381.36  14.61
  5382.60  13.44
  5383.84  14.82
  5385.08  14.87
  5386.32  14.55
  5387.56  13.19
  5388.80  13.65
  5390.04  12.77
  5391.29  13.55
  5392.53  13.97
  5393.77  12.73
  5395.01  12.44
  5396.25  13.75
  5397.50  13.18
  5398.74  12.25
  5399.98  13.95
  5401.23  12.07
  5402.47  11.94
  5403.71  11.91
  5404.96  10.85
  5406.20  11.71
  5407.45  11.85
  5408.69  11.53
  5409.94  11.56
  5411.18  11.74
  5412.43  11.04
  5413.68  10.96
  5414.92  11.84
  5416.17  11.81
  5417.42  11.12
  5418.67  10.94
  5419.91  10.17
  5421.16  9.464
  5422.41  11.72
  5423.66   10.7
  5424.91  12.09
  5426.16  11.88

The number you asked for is 1.1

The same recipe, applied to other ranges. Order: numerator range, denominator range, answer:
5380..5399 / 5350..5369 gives 1.03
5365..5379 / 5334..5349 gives 1.31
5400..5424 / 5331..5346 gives 1.06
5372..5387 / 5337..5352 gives 1.31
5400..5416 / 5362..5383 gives 0.82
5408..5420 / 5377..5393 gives 0.80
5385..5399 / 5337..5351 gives 1.20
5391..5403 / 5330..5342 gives 1.23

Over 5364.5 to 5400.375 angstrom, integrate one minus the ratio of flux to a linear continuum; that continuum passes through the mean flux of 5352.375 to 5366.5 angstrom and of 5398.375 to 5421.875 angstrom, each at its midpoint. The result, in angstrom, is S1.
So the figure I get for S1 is -3.9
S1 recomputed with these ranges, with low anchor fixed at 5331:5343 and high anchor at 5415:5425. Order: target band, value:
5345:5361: -3.8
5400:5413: -1.0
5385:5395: -2.5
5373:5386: -4.7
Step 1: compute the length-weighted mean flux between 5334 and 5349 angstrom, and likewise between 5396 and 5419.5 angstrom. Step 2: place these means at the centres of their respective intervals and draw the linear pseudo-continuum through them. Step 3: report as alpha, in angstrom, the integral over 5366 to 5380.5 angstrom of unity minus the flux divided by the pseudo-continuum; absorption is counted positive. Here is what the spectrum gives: -3.9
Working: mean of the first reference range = 11.1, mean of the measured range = 14.5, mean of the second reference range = 11.8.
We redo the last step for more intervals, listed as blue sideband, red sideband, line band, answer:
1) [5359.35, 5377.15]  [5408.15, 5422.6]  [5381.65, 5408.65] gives -1.5 angstrom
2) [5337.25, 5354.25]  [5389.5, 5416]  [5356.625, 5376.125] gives -3.6 angstrom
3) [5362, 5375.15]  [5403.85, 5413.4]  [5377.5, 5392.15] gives -1.2 angstrom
